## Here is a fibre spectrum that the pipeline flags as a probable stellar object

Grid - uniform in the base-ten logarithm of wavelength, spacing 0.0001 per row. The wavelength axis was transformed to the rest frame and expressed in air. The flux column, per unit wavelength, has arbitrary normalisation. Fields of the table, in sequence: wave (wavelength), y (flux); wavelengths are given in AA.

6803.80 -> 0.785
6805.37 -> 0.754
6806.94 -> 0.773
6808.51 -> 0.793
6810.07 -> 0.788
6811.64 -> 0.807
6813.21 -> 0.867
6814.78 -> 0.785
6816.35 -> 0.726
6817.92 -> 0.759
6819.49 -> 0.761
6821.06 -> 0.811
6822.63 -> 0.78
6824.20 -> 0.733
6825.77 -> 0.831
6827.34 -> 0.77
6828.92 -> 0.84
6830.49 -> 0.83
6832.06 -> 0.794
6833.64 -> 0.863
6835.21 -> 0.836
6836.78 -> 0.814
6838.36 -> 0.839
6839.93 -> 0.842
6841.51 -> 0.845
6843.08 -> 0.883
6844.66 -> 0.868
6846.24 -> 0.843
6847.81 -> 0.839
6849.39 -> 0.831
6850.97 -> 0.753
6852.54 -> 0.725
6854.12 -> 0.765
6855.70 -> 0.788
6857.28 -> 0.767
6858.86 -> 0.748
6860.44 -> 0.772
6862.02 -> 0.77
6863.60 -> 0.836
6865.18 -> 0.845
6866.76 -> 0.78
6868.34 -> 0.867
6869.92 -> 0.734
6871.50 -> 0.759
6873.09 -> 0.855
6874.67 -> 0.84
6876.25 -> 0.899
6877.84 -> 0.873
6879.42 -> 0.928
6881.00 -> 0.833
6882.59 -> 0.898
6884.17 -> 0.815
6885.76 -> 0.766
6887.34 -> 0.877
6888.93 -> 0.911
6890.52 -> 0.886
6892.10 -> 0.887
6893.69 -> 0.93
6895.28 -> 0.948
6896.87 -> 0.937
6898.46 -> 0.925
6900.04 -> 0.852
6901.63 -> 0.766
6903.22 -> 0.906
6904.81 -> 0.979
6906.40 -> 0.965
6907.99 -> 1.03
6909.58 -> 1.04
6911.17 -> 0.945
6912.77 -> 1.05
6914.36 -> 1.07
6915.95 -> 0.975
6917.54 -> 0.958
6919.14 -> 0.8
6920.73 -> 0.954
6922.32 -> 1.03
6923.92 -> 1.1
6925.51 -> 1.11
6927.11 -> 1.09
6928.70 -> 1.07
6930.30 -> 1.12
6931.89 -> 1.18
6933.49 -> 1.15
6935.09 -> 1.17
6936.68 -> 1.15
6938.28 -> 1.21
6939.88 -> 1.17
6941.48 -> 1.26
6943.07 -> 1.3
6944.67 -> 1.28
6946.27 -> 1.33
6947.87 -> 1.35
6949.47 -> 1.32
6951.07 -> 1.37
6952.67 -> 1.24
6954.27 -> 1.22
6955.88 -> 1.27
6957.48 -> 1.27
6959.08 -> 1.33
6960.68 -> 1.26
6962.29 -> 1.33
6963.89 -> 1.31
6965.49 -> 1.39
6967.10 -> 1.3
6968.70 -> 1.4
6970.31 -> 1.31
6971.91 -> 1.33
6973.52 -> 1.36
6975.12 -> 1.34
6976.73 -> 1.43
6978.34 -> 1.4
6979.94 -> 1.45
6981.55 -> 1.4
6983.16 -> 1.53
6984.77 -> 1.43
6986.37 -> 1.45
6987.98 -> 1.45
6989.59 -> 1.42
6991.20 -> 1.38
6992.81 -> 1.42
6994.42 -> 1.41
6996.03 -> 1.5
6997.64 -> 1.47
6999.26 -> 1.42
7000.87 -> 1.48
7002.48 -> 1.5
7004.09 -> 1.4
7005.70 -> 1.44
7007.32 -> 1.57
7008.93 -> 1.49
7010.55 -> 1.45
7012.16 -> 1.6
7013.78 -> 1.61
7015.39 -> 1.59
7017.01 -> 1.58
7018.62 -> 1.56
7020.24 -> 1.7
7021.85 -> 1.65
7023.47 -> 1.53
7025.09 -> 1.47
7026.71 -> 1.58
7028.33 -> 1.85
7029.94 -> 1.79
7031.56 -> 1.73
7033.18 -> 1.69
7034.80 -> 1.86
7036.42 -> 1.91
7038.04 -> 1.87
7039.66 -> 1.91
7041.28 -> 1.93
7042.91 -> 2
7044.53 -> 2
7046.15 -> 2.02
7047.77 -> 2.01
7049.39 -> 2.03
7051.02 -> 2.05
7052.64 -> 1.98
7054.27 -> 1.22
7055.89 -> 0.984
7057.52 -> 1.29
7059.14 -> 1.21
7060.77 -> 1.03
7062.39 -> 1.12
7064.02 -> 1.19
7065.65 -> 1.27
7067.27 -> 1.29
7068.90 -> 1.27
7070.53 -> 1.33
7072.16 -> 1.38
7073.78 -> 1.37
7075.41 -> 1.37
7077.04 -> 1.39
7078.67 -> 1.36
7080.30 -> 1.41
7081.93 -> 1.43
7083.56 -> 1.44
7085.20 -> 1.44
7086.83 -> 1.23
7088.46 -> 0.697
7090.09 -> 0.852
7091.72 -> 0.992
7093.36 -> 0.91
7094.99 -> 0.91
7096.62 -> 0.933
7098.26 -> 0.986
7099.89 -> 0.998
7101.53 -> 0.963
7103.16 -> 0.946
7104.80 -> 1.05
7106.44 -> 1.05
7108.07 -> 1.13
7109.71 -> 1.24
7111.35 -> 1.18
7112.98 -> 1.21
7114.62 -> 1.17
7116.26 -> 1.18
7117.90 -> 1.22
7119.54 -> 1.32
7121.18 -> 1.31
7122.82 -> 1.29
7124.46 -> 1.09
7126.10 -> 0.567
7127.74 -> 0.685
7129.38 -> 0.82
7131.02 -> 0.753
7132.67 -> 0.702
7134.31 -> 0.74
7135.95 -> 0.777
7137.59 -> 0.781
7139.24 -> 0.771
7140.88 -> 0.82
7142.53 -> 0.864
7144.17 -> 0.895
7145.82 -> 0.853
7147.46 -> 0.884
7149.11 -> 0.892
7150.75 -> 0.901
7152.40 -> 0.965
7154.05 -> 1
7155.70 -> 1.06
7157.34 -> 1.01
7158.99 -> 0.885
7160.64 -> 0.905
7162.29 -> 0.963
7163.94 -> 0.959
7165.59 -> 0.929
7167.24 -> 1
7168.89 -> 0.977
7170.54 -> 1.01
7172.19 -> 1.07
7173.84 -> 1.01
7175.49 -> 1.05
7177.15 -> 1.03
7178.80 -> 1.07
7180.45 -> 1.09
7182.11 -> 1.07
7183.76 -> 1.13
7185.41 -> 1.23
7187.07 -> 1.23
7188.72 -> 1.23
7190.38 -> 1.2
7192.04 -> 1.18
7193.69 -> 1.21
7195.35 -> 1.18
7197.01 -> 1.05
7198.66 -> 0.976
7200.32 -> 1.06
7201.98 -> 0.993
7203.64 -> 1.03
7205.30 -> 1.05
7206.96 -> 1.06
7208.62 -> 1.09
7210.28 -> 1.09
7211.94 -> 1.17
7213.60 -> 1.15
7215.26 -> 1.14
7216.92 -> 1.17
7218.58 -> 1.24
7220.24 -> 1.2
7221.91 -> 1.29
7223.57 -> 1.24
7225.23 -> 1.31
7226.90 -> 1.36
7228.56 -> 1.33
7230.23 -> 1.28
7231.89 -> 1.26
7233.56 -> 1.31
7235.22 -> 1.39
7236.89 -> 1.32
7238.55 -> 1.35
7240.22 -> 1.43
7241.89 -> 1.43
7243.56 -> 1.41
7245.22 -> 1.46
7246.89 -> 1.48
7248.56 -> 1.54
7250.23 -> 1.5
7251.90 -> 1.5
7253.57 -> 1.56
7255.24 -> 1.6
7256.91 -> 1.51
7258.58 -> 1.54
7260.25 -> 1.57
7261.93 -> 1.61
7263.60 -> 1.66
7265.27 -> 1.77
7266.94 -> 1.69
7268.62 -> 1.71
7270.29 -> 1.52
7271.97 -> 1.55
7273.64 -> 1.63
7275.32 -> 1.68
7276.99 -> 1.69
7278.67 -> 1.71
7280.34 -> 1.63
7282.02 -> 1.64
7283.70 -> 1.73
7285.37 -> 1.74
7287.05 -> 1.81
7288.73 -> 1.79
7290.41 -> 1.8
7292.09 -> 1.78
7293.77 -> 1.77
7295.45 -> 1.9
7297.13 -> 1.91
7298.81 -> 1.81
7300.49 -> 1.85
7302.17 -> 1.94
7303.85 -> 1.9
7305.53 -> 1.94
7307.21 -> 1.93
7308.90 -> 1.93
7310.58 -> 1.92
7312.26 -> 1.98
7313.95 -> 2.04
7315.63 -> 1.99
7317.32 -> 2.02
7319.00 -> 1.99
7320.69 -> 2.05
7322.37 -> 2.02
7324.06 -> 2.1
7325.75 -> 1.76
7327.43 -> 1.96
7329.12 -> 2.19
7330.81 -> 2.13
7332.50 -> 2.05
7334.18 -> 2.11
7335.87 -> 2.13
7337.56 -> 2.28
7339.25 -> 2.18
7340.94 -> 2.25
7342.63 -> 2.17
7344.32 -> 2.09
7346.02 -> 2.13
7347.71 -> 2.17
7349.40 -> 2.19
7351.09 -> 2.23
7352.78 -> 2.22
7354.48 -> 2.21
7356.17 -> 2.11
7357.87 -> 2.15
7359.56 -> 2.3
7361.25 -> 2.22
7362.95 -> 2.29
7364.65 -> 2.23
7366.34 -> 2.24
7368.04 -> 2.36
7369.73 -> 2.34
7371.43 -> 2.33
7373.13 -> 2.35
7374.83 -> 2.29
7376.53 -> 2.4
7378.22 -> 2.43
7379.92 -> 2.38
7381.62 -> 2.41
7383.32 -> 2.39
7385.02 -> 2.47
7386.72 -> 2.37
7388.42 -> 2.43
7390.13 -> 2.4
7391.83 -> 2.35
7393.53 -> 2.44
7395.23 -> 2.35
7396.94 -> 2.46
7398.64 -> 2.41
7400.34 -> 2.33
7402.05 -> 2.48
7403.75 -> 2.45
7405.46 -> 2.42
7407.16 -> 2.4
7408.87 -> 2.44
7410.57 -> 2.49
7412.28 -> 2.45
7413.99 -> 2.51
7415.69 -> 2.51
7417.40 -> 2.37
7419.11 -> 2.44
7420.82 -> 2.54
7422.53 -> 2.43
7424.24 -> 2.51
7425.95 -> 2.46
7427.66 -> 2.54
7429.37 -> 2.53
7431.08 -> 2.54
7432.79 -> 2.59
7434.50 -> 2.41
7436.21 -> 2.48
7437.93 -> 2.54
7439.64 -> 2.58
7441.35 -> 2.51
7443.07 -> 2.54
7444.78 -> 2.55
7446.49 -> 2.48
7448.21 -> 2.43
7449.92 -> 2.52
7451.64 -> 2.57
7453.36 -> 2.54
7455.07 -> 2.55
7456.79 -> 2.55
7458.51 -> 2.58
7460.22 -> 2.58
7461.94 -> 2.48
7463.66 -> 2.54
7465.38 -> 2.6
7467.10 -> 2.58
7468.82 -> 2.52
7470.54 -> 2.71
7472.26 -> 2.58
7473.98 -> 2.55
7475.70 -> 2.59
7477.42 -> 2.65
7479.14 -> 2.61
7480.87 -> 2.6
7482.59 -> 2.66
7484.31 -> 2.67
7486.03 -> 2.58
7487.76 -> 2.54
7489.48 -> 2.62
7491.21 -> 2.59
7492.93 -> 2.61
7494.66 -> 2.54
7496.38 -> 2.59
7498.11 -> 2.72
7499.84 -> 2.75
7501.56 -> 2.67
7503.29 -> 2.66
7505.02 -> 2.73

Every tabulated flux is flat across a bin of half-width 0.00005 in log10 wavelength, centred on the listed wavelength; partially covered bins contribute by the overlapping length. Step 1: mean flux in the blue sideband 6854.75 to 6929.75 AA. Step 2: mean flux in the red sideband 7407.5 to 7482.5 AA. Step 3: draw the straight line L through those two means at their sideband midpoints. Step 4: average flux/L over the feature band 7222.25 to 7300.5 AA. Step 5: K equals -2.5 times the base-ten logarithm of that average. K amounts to 0.259 mag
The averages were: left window 0.902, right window 2.53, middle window 1.57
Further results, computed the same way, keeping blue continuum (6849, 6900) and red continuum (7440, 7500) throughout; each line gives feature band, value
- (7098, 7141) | 0.48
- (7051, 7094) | 0.12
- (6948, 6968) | -0.20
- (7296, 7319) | 0.09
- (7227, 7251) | 0.34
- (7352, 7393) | -0.01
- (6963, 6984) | -0.22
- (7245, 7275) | 0.24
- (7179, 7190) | 0.44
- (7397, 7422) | -0.02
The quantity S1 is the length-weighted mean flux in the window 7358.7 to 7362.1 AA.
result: 2.26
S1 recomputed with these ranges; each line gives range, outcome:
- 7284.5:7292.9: 1.78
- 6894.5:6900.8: 0.916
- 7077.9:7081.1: 1.39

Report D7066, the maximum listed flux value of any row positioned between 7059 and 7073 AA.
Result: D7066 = 1.38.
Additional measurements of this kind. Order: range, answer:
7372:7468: 2.6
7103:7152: 1.32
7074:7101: 1.44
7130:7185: 1.13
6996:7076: 2.05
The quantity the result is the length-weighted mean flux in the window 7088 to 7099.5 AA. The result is 0.907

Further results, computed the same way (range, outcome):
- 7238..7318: 1.71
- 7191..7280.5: 1.37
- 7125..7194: 0.955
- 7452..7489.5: 2.58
